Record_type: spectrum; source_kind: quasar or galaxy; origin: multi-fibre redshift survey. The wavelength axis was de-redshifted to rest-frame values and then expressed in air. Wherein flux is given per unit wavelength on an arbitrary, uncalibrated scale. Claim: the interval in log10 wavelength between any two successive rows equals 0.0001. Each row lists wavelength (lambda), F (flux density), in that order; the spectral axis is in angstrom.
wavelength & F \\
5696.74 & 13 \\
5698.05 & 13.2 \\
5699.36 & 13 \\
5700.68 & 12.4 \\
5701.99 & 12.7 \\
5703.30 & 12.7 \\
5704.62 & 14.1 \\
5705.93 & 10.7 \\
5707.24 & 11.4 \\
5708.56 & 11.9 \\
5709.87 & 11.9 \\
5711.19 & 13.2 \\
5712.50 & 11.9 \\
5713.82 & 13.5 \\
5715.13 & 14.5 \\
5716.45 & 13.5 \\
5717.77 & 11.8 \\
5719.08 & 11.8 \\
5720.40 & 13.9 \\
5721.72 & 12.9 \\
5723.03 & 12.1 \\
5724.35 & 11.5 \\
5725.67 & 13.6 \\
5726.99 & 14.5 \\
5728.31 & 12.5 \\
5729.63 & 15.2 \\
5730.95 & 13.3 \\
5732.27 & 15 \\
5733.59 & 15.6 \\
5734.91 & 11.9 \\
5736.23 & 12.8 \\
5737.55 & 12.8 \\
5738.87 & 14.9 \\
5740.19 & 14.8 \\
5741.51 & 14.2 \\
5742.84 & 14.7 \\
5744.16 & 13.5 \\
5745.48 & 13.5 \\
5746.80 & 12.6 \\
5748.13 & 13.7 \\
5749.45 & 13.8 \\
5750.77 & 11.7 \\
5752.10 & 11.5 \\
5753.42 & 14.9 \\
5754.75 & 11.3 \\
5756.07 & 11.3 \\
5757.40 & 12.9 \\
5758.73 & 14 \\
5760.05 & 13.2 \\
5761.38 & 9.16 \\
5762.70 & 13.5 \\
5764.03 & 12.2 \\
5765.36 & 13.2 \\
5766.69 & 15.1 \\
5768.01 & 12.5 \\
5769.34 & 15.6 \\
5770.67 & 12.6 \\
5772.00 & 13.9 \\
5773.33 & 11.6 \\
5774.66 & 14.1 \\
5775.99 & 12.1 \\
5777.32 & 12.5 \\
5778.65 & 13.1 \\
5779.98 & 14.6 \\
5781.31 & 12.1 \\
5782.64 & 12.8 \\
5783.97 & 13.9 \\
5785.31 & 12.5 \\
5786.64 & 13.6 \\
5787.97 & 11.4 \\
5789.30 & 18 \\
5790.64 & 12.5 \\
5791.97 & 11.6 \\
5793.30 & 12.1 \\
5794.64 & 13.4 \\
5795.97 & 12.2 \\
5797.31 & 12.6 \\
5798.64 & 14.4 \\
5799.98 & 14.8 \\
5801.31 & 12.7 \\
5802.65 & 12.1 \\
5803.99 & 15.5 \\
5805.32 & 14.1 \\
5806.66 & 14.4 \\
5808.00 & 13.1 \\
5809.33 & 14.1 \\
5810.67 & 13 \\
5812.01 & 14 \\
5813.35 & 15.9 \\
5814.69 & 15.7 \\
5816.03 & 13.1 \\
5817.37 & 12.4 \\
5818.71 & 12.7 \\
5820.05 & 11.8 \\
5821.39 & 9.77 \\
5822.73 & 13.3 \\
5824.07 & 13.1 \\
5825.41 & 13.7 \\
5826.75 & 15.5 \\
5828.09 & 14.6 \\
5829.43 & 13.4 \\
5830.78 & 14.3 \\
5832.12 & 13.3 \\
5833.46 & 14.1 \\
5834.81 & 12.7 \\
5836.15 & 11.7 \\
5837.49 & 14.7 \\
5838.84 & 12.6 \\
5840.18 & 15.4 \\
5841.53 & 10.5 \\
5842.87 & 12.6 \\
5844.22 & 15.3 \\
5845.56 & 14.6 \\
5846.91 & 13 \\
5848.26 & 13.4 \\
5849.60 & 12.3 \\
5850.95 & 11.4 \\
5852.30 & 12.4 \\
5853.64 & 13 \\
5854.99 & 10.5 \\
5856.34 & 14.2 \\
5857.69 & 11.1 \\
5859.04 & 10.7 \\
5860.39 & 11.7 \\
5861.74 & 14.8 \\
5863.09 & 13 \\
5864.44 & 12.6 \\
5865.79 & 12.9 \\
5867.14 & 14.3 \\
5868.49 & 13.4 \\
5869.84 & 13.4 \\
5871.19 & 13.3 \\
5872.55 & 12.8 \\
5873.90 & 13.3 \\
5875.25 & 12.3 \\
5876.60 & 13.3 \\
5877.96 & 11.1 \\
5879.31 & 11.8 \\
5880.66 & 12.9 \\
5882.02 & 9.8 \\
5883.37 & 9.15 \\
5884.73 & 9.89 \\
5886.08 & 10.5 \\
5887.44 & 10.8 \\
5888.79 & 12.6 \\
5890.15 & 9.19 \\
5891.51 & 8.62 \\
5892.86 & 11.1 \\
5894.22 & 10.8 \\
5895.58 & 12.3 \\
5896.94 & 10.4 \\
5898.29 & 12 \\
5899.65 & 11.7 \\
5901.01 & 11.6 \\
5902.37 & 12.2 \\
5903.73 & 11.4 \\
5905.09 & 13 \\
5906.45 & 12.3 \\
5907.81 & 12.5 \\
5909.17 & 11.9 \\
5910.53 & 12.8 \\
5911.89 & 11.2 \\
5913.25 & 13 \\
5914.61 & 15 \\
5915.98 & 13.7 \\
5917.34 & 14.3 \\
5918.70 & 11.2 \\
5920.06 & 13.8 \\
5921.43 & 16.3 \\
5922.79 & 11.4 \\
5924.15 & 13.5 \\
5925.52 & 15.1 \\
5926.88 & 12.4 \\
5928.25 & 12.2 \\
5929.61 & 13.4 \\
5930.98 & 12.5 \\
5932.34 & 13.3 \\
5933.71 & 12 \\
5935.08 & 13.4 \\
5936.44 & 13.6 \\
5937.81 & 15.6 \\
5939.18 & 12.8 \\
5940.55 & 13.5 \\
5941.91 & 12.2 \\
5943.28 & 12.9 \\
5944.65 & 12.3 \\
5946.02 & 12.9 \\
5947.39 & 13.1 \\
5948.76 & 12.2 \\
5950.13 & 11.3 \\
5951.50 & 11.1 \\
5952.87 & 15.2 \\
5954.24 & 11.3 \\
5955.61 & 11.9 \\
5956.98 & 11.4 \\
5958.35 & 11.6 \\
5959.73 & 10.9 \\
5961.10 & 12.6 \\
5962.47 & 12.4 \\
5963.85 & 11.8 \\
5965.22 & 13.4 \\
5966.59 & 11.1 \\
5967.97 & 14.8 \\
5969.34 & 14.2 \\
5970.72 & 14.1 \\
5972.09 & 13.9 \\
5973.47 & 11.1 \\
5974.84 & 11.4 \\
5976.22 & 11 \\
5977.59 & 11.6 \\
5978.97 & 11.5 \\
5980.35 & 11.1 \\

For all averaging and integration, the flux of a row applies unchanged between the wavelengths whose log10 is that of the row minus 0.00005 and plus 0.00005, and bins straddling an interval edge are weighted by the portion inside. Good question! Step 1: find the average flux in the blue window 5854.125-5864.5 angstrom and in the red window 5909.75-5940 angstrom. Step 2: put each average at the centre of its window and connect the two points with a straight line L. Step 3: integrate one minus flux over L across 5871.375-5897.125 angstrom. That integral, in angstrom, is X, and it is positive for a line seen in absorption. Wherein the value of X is 2.90 angstrom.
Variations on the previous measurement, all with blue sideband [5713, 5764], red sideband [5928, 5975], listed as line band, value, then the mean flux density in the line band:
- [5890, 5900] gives 1.56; 10.8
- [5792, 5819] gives -1.14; 13.6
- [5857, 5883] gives 0.74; 12.5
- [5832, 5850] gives -0.51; 13.3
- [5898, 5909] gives 0.62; 12.1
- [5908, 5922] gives -0.54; 13.3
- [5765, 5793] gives -0.41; 13.3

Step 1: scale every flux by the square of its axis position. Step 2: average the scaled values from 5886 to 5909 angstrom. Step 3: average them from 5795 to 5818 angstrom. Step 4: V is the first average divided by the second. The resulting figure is 0.85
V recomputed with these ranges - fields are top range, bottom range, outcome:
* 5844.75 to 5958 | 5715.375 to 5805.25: 0.99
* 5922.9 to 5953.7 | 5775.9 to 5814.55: 1.01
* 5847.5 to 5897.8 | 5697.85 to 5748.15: 0.95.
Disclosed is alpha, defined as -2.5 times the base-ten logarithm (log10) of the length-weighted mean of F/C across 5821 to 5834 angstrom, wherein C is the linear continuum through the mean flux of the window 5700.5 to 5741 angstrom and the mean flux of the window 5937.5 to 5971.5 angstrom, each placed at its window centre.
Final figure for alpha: -0.06 mag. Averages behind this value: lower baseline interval 13.1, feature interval 13.6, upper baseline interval 12.6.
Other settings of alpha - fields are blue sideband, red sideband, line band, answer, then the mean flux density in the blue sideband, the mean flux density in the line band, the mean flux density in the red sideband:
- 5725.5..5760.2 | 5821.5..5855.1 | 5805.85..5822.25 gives 0.00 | 13.5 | 13.3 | 13.2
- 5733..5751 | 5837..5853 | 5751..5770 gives 0.06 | 13.7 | 12.9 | 13.2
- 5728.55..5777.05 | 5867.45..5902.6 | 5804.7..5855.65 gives -0.09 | 13.3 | 13.3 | 11.6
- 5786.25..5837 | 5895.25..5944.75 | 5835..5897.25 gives 0.08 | 13.4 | 12.2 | 12.8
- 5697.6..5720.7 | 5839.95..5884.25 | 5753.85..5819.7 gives -0.05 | 12.6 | 13.2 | 12.6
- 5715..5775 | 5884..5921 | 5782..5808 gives -0.05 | 13.2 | 13.4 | 11.9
